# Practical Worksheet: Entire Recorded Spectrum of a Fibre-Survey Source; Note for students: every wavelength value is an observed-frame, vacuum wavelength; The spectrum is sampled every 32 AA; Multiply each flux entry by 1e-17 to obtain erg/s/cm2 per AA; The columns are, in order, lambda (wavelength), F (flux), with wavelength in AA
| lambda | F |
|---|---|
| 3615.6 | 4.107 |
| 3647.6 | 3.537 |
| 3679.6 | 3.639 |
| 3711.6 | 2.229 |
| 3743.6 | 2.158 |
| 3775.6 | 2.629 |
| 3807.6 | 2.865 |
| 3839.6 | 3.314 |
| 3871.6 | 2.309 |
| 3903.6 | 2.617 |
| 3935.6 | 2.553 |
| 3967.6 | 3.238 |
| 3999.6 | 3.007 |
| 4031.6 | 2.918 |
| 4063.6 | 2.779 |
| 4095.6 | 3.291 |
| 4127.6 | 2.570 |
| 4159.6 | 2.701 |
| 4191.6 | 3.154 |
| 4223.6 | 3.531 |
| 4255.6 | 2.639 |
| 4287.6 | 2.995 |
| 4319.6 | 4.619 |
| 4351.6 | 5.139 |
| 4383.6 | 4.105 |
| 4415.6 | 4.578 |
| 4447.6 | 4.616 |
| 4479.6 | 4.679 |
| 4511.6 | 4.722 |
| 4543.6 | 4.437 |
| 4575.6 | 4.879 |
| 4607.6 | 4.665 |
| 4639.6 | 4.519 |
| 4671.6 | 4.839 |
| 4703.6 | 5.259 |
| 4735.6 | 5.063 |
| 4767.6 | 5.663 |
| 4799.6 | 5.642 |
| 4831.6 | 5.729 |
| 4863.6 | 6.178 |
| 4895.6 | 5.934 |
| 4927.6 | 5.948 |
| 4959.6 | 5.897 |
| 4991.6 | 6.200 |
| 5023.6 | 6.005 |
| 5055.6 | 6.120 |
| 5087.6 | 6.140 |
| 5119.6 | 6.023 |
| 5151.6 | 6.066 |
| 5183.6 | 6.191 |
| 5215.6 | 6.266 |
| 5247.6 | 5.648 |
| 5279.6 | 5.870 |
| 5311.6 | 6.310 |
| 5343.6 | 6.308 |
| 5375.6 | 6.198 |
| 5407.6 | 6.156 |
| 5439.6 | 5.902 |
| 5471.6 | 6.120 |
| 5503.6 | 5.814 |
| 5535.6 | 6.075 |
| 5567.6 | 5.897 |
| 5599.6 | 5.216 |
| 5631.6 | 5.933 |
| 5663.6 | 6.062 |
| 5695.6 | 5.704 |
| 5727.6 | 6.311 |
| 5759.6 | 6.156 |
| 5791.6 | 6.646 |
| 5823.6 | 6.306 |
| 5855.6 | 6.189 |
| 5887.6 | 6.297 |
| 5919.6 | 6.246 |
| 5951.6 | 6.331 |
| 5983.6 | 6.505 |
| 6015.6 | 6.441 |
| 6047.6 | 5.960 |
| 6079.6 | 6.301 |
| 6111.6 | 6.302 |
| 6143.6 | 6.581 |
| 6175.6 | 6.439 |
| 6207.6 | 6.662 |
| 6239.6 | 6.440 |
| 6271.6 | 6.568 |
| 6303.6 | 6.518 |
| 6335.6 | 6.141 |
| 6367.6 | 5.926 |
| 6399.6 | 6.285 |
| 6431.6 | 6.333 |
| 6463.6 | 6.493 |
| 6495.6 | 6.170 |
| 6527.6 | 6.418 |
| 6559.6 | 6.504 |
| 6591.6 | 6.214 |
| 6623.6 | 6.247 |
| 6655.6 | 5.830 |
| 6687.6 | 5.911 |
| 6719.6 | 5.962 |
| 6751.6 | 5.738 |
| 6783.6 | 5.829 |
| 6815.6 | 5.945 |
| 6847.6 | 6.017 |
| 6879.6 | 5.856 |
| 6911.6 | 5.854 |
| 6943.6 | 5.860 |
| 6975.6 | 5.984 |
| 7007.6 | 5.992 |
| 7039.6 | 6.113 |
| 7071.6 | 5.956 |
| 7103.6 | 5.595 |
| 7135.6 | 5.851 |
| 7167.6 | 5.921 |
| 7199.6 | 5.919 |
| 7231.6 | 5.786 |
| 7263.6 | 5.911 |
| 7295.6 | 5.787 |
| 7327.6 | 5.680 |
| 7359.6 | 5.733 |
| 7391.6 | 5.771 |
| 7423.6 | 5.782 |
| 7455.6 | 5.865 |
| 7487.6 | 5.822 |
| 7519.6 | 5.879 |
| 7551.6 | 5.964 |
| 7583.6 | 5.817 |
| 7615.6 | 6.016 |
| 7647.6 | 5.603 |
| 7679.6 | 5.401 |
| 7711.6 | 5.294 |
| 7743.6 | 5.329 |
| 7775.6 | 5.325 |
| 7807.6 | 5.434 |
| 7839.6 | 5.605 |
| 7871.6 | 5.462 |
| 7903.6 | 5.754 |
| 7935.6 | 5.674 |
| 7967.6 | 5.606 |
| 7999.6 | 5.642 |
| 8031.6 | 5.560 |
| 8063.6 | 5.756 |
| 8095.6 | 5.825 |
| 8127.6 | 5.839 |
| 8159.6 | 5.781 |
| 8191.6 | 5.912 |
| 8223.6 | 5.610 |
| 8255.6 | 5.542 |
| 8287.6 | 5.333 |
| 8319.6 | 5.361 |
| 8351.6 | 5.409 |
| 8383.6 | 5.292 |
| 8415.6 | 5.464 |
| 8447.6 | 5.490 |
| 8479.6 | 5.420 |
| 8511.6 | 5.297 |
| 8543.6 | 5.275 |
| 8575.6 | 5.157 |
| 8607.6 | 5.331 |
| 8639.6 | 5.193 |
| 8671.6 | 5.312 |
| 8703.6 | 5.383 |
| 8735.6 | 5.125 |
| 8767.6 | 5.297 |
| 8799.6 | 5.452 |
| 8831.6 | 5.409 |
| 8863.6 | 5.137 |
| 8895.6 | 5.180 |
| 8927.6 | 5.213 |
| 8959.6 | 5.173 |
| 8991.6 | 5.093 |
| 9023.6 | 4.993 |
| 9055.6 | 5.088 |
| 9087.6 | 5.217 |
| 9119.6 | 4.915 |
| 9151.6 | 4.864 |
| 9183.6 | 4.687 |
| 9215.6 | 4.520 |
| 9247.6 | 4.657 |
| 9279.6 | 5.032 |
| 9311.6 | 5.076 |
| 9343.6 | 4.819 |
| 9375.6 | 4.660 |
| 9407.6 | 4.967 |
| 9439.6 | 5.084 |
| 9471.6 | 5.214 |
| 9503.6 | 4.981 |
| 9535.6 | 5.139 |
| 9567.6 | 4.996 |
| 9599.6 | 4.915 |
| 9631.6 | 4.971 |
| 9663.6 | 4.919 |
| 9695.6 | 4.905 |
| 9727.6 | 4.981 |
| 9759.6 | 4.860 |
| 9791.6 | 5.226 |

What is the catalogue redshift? 0.080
